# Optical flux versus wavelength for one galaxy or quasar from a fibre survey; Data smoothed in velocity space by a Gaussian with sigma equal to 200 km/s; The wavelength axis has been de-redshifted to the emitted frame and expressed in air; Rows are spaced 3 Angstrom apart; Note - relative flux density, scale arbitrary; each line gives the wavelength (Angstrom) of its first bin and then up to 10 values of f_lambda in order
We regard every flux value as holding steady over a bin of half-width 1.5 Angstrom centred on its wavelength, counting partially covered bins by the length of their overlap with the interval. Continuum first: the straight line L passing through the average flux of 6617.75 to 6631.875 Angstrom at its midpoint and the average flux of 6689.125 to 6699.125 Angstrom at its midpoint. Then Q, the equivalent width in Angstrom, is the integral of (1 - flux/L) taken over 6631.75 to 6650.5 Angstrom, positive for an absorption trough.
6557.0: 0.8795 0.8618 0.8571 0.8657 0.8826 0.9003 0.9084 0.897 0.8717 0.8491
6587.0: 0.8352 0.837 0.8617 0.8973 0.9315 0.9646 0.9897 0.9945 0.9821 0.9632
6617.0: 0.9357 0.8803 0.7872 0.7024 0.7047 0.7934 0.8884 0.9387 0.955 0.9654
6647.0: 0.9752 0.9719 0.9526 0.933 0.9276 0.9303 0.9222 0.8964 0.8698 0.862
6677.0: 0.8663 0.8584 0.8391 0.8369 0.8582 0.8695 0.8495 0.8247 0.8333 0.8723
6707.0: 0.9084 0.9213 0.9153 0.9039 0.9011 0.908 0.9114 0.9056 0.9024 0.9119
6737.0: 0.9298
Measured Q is -3.2 Angstrom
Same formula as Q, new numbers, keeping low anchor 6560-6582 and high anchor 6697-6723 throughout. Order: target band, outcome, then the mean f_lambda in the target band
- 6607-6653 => -0.62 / 0.897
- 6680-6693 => 0.53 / 0.851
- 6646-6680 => -1.12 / 0.915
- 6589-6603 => -0.24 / 0.898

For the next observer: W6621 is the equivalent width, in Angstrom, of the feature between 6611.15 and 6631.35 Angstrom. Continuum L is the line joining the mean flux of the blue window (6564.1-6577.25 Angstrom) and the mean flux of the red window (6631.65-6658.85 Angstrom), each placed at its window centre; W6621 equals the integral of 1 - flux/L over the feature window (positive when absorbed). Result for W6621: 1.81 Angstrom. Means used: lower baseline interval 0.889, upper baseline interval 0.936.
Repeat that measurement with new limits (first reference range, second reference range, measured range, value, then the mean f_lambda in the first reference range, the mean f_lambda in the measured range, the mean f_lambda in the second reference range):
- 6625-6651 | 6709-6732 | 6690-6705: 0.85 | 0.879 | 0.849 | 0.908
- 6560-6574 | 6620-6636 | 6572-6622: -4.98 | 0.876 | 0.911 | 0.782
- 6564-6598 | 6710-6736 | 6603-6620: -1.61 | 0.874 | 0.965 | 0.909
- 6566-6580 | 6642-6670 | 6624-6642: 1.98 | 0.893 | 0.826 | 0.941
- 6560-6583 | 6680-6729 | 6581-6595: 0.48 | 0.881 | 0.85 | 0.878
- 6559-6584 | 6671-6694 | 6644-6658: -1.54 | 0.879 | 0.958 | 0.857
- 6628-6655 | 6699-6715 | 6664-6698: 1.26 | 0.909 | 0.864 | 0.889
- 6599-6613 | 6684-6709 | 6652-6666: -0.40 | 0.977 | 0.933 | 0.858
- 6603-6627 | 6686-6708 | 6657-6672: -0.57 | 0.91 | 0.911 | 0.857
